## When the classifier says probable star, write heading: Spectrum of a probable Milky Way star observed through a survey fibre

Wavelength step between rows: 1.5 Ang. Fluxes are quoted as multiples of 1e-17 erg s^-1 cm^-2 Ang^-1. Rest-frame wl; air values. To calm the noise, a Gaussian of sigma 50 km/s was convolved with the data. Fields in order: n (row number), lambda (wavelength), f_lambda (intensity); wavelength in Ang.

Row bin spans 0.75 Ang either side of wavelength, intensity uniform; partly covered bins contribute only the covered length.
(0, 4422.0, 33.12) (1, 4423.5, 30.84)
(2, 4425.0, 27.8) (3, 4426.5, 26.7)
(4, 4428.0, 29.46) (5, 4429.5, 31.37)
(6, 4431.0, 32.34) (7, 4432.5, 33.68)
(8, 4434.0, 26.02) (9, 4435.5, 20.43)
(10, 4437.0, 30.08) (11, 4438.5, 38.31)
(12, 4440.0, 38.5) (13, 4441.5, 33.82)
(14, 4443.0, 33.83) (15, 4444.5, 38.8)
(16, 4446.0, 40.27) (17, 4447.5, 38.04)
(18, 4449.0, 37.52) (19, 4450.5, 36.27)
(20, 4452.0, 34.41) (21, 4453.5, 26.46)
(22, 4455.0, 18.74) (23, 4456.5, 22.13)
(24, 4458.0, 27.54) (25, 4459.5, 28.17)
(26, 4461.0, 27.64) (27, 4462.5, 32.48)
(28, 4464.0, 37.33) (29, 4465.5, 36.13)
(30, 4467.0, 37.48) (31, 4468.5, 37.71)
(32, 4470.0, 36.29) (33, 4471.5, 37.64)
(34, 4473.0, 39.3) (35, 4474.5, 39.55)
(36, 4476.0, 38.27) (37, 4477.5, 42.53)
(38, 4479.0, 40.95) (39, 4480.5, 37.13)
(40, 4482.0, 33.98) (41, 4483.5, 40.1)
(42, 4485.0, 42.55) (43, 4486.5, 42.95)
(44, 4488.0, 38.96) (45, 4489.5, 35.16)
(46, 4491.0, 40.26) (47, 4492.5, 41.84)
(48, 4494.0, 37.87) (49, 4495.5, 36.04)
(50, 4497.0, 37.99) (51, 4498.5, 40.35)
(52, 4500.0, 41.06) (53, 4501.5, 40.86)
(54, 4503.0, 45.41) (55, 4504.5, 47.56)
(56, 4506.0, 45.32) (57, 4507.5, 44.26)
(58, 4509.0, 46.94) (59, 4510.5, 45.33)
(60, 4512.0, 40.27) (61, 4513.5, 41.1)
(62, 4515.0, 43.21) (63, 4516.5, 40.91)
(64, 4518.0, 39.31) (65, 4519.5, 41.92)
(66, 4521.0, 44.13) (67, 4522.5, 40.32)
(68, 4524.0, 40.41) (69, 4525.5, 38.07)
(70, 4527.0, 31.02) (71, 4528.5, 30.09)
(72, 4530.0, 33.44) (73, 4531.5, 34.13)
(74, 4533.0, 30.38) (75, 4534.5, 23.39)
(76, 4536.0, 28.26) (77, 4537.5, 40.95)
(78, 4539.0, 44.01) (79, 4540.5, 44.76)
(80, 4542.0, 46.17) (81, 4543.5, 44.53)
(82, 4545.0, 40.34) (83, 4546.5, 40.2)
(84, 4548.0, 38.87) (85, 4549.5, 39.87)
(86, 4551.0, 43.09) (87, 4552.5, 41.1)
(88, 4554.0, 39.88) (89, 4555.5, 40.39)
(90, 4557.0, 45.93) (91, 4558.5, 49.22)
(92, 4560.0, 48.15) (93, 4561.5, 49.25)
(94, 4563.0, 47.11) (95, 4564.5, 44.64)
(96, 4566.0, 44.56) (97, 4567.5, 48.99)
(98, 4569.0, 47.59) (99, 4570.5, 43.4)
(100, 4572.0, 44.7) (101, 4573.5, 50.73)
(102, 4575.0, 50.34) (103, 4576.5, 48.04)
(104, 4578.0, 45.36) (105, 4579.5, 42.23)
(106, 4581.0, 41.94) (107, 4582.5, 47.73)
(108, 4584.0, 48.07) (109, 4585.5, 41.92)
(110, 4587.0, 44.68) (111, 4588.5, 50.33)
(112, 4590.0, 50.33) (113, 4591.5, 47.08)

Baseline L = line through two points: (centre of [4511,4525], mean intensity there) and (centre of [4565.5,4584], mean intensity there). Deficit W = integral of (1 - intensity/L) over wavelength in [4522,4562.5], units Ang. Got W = 3.7 Ang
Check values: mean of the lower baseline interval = 41.3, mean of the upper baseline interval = 46.4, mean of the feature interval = 39.5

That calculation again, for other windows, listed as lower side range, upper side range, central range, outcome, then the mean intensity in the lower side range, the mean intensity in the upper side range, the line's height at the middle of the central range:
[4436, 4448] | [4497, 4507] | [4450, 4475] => 3.9 Ang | 36.1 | 43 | 38.5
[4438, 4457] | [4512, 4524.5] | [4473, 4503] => -1.2 Ang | 33.7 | 41.4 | 38.1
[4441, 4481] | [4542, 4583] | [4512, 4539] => 2.7 Ang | 34.7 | 44.8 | 41.1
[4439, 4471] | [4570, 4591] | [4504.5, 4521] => -1.6 Ang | 33.4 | 46.5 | 39.4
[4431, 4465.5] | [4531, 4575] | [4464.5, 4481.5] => -1.9 Ang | 31.9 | 42.4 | 34.4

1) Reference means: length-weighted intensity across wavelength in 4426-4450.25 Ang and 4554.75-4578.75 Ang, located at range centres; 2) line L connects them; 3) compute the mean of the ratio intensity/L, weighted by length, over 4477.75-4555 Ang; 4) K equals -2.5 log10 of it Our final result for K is 0.04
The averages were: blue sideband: 33.2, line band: 39.8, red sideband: 46.8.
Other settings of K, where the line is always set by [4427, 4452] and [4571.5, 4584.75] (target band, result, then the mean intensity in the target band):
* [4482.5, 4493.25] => -0.05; 40.1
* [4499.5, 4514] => -0.10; 43.9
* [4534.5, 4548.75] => 0.08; 40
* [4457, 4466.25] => 0.14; 31.3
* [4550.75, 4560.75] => 0.01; 44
